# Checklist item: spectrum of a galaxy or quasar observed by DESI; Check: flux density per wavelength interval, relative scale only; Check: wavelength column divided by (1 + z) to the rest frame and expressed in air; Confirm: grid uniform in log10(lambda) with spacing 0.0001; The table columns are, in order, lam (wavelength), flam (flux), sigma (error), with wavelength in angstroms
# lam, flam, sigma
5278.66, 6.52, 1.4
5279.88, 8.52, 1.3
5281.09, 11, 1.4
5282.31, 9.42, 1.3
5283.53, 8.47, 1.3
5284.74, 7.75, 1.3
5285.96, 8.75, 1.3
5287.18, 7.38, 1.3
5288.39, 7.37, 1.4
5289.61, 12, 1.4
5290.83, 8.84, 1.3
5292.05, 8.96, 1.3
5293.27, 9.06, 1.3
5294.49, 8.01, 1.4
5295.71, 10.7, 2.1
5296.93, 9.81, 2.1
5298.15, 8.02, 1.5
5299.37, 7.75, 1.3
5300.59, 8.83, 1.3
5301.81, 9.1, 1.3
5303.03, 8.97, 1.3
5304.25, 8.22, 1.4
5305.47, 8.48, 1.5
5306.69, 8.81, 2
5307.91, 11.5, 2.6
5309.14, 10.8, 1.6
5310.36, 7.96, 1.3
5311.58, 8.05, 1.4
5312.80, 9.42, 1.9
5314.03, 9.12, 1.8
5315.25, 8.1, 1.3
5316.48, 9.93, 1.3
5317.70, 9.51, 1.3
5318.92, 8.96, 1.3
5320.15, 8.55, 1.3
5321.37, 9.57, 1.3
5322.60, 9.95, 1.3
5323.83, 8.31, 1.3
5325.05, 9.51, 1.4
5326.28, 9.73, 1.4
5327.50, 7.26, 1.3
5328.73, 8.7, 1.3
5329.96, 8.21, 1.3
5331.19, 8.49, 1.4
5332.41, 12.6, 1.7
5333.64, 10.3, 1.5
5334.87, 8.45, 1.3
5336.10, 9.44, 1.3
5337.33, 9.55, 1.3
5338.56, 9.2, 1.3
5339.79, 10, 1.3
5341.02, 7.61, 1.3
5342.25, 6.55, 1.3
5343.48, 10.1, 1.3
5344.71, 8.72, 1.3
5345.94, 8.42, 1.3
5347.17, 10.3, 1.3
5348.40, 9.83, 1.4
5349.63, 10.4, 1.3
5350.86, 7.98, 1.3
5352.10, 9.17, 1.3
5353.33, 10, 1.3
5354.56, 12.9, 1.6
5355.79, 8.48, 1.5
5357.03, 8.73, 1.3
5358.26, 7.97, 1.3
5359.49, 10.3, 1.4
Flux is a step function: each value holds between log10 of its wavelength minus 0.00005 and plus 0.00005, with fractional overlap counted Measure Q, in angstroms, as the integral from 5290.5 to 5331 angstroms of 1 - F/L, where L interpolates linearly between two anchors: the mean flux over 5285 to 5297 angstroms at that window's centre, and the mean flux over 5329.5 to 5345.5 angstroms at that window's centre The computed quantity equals 0.4 angstroms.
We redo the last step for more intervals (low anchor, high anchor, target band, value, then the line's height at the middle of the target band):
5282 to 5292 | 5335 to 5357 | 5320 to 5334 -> -0.2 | 9.12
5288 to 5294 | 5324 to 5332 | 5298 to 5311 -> 0.1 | 9.08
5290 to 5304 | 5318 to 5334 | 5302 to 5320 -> -0.1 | 9.08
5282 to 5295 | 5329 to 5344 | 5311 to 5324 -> -0.1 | 9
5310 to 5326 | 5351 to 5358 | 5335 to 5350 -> 0.5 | 9.43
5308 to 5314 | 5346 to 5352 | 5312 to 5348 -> 1.0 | 9.37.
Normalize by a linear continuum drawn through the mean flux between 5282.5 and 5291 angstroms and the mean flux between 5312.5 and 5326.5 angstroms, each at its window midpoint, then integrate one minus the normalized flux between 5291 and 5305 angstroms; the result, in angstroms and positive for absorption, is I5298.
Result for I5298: 0.0 angstroms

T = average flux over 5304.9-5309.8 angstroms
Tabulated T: 9.89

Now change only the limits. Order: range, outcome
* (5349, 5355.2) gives 10.1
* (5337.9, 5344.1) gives 8.7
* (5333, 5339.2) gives 9.39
